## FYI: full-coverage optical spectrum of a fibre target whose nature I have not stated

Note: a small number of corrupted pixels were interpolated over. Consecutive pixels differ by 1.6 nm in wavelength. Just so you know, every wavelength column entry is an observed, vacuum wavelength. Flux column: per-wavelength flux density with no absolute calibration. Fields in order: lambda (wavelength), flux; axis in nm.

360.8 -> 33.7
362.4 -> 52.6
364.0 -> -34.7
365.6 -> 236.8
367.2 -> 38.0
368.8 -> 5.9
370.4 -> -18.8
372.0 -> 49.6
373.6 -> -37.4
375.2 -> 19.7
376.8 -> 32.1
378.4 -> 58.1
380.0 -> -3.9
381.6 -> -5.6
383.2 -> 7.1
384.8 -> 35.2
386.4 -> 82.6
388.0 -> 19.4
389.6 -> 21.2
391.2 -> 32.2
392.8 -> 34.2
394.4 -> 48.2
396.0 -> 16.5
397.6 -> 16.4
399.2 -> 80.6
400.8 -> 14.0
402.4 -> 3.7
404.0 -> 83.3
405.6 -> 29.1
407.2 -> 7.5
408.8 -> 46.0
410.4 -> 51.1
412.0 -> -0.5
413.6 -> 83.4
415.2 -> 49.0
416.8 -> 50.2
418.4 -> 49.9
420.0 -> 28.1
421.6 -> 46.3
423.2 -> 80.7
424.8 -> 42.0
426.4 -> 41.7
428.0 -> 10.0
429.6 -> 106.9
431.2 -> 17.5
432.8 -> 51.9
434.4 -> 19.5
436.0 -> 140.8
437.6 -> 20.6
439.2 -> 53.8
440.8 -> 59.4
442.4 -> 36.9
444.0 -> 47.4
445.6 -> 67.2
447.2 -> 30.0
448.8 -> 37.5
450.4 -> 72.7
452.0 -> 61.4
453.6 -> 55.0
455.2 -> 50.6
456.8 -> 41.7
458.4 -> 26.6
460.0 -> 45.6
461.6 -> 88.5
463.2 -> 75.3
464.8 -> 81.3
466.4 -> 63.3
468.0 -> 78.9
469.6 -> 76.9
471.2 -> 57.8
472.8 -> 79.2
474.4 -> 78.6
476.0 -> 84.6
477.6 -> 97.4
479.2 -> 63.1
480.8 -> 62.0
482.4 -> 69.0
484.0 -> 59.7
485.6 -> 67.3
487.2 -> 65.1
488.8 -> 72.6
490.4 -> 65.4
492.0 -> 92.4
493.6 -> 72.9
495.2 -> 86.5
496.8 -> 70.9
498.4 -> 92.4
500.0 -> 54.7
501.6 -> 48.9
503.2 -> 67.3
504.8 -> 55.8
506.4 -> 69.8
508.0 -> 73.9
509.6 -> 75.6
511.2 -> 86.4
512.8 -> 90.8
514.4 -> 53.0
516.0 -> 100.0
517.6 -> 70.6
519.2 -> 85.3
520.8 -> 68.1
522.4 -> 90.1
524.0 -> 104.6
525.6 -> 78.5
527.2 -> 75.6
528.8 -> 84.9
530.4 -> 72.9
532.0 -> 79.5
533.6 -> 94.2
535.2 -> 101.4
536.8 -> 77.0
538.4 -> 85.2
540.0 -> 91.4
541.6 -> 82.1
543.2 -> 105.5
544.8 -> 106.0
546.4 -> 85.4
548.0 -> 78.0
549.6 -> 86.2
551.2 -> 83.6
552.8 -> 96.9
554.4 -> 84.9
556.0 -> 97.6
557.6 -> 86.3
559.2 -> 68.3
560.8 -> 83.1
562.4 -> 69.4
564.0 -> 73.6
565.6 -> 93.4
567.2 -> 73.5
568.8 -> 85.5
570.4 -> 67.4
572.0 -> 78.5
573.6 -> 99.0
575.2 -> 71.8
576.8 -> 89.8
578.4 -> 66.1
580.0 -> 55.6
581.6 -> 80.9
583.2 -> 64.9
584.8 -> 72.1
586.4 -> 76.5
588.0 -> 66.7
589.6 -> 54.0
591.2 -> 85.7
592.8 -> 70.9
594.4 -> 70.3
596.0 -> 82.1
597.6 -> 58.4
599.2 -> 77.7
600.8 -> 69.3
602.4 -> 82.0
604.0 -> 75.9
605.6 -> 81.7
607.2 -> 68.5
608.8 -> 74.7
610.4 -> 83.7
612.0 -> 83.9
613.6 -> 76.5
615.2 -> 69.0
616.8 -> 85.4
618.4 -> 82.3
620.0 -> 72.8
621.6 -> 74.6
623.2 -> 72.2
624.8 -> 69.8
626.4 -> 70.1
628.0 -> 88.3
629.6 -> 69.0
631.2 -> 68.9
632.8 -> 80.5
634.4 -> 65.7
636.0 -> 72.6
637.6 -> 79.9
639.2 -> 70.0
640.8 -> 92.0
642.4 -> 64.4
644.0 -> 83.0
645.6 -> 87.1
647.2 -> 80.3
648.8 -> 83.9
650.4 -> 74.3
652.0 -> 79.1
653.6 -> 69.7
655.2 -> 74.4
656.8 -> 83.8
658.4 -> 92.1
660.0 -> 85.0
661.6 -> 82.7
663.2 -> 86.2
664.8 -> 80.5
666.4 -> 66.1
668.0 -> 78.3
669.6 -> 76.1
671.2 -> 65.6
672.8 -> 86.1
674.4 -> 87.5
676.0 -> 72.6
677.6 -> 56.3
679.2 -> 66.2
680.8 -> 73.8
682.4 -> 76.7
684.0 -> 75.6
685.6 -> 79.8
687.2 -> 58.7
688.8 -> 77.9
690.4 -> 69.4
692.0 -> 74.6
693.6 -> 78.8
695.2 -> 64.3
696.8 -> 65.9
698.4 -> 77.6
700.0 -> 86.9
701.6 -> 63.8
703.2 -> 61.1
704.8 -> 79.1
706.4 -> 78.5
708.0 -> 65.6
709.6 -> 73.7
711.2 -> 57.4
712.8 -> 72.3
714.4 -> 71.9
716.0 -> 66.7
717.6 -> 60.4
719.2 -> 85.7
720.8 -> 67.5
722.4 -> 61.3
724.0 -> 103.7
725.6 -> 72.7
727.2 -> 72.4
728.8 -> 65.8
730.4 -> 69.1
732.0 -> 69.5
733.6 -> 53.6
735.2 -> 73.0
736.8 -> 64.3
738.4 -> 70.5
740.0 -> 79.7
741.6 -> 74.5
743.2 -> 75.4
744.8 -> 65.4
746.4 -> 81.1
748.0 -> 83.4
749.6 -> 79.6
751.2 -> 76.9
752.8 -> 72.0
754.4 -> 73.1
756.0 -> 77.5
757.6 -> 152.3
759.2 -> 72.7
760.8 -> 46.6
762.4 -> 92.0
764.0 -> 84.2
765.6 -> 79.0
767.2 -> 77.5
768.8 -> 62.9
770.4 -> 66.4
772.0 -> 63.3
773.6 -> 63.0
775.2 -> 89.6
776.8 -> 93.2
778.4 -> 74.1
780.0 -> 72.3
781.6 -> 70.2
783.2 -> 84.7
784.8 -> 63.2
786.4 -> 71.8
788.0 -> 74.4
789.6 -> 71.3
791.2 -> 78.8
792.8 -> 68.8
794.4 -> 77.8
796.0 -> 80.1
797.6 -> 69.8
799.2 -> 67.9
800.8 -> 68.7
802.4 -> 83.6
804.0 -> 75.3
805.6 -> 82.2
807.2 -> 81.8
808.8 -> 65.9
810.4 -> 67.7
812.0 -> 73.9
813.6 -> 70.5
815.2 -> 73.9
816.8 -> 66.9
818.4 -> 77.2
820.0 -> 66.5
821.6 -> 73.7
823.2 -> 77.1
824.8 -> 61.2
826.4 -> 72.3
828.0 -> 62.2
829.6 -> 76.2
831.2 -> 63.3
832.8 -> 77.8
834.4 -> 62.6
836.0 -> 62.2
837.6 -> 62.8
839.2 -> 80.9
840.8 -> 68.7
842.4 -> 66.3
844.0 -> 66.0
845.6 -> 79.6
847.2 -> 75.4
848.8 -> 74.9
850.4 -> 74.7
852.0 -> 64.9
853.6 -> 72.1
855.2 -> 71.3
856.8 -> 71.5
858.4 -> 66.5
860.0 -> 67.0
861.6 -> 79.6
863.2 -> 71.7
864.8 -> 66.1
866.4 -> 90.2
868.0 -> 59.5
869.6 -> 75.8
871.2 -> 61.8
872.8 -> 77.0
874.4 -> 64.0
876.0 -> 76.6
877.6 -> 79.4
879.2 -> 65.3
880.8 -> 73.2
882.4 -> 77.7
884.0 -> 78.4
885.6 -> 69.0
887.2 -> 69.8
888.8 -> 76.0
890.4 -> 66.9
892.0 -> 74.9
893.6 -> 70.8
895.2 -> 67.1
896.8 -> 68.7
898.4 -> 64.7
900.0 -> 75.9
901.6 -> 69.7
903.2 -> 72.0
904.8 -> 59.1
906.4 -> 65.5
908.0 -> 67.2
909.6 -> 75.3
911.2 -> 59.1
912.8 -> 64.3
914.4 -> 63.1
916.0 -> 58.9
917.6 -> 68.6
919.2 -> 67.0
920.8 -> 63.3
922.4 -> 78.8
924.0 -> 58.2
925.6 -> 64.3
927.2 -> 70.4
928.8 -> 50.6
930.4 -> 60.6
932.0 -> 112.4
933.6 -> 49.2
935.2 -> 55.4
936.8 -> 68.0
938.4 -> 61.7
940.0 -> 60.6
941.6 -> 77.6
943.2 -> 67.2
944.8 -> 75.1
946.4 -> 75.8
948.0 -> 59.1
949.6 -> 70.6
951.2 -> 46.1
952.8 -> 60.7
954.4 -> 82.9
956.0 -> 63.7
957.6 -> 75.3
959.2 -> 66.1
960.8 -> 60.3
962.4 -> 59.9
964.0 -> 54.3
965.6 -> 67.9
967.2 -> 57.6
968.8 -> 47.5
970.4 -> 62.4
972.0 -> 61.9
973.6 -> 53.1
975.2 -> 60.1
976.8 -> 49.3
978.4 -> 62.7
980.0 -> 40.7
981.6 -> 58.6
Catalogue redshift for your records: 0.153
